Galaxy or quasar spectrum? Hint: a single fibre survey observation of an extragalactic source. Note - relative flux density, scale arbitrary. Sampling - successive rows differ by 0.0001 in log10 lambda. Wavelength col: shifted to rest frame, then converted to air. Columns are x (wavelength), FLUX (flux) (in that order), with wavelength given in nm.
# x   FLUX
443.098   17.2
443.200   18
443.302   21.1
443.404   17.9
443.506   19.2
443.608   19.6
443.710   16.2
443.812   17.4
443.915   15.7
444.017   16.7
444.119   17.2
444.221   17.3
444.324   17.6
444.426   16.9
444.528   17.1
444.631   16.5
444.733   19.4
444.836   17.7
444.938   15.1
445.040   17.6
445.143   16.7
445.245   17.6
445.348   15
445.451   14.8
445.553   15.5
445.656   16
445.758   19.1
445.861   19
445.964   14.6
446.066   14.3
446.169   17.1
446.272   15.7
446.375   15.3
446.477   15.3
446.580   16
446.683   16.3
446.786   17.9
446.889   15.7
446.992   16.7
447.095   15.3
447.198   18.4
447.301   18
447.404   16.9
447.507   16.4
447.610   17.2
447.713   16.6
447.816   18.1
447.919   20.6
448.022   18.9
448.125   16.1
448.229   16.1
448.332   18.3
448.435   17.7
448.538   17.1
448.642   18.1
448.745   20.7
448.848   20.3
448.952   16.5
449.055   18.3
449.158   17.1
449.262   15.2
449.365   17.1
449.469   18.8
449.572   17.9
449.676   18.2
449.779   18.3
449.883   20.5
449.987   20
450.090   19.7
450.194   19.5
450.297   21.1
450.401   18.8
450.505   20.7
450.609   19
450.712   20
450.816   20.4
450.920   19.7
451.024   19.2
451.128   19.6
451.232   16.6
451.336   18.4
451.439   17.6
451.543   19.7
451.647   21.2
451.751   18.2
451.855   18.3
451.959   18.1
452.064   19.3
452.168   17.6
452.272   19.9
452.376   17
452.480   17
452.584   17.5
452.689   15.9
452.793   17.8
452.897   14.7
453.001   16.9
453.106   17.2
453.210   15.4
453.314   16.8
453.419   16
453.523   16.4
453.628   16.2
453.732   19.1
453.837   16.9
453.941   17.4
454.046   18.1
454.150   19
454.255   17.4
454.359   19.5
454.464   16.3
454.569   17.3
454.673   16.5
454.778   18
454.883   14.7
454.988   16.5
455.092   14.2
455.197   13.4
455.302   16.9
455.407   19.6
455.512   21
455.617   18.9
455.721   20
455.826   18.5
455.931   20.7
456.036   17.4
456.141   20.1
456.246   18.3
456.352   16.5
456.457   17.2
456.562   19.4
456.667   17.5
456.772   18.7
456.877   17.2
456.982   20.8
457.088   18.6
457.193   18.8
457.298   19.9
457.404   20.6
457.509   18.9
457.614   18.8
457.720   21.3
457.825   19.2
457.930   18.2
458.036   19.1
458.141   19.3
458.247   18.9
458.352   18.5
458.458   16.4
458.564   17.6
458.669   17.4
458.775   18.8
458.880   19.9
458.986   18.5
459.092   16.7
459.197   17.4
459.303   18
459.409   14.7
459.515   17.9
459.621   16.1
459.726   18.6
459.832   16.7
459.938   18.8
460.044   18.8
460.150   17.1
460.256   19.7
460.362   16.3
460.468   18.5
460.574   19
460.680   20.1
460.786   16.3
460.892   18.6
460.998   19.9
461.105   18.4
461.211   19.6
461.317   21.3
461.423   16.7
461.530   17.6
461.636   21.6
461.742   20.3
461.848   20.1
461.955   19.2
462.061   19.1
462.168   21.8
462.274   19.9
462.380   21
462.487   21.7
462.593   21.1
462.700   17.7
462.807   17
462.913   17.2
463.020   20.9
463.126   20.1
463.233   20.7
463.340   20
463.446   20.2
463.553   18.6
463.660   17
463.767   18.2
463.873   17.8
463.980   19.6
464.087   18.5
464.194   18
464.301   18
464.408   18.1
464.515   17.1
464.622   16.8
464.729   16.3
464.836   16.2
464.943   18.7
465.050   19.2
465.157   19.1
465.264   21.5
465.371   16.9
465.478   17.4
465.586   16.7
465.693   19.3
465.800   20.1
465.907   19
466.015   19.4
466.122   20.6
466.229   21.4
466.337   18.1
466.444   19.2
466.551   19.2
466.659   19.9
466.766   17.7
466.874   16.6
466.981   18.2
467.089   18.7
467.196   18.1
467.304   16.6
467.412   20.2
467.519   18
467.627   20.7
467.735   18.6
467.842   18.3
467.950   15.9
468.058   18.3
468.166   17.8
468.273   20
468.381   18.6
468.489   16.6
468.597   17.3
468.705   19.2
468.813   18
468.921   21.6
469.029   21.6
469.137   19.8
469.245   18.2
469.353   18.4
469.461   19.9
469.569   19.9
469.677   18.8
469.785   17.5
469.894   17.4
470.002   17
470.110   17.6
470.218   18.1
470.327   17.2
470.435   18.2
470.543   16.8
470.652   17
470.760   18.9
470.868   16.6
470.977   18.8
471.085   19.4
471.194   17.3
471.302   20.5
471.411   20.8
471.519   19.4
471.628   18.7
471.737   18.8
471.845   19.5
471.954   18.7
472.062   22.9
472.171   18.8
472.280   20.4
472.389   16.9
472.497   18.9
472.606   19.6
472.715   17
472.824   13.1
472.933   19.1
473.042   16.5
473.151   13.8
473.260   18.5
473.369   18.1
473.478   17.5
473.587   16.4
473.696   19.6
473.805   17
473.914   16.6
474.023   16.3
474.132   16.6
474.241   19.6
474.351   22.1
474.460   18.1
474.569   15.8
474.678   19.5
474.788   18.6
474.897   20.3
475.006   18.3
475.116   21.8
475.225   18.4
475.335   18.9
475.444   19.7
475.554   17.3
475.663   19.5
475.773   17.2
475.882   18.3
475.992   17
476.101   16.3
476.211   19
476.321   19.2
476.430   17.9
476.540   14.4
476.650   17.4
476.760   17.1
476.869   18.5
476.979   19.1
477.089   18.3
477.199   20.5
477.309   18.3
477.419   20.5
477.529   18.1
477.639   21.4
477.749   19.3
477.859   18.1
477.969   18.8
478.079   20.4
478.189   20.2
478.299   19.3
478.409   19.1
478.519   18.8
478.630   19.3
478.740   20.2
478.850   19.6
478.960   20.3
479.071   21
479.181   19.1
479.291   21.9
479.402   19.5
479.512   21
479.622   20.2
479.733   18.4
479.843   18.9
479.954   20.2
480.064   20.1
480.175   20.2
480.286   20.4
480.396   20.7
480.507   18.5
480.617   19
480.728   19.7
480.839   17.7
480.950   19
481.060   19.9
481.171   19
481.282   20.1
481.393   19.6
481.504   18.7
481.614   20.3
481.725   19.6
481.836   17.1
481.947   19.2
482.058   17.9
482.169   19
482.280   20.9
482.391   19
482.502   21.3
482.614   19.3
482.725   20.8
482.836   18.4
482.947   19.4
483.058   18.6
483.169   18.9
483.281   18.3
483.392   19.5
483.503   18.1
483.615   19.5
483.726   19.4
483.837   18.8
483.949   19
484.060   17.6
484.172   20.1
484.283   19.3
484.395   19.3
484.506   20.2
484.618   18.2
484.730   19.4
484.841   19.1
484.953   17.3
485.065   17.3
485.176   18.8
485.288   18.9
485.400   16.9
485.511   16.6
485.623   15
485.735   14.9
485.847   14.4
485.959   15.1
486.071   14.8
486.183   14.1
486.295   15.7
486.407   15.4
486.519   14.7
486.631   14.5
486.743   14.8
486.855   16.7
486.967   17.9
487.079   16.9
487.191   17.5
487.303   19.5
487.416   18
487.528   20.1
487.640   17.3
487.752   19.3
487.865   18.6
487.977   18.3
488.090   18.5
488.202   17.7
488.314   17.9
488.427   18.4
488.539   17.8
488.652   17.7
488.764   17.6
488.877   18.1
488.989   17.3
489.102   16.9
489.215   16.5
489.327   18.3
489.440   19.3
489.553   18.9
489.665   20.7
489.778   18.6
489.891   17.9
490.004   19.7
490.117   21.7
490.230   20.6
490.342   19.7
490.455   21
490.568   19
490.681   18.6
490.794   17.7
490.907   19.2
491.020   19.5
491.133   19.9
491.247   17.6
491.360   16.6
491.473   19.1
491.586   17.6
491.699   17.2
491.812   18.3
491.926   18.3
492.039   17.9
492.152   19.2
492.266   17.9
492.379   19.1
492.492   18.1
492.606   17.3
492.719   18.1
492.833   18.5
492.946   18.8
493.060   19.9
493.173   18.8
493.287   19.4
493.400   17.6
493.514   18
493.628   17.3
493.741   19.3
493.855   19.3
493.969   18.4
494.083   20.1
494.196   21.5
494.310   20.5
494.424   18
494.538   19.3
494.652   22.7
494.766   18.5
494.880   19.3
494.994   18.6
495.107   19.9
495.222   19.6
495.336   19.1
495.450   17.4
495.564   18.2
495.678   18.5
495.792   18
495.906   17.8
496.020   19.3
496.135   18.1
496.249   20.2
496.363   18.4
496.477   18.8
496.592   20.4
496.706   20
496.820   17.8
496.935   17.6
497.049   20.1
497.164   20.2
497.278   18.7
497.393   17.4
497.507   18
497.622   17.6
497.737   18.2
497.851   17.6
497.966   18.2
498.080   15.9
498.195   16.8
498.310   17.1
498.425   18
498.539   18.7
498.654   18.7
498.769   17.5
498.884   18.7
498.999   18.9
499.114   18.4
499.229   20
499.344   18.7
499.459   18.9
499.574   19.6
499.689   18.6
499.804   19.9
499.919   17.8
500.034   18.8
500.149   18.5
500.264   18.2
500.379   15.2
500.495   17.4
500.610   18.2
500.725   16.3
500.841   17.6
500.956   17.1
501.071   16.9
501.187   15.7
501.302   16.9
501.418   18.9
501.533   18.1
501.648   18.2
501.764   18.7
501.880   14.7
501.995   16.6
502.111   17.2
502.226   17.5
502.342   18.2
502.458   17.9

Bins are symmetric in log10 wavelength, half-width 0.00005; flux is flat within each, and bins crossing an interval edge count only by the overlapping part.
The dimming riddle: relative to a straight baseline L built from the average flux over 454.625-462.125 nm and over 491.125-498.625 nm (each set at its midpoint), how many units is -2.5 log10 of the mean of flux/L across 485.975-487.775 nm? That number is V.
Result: 0.12 mag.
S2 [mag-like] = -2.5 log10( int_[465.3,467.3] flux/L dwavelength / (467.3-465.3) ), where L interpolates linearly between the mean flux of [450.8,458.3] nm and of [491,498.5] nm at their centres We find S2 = -0.02 mag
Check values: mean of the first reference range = 18.1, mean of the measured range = 18.7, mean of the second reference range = 18.6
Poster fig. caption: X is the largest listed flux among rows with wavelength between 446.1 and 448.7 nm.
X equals 20.6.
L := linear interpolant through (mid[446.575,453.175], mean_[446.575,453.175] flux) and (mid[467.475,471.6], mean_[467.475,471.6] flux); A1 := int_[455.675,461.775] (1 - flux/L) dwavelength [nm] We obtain -0.08 nm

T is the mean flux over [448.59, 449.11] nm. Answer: 18.8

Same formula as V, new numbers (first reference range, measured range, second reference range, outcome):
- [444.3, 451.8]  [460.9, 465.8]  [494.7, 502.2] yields -0.063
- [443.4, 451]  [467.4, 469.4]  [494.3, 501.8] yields -0.050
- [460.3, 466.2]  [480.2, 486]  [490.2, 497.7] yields 0.007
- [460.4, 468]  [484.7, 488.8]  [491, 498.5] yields 0.095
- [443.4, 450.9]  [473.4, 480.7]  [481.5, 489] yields -0.060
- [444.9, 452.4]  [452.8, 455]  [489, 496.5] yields 0.059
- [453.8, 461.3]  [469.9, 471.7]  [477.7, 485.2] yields 0.034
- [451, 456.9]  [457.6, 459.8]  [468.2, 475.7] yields -0.013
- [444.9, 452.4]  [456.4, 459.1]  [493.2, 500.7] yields -0.045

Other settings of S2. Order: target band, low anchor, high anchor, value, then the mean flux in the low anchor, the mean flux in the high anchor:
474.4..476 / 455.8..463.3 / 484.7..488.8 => -0.049 mag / 18.8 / 17.1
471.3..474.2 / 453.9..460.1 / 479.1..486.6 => 0.018 mag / 18.1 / 18.6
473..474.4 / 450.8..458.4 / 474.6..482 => 0.081 mag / 18.1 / 19.1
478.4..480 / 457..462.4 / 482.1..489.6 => -0.098 mag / 18.7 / 17.9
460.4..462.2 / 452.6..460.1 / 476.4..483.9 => -0.063 mag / 17.9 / 19.3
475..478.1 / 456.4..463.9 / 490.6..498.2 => 0.009 mag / 18.8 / 18.7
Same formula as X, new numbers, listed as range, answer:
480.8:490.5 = 21.7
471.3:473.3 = 22.9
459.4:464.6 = 21.8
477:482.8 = 21.9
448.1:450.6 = 21.1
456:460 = 21.3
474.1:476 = 22.1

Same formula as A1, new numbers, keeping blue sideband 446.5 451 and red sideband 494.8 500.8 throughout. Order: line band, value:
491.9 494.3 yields -0.05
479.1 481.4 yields -0.17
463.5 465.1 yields 0.03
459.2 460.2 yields 0.04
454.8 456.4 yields 0.03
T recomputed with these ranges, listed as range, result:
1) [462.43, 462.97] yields 18.9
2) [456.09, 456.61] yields 18.3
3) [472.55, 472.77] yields 18.3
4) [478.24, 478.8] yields 19.4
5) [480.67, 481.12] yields 19.1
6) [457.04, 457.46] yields 19.5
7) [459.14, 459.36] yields 17.6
